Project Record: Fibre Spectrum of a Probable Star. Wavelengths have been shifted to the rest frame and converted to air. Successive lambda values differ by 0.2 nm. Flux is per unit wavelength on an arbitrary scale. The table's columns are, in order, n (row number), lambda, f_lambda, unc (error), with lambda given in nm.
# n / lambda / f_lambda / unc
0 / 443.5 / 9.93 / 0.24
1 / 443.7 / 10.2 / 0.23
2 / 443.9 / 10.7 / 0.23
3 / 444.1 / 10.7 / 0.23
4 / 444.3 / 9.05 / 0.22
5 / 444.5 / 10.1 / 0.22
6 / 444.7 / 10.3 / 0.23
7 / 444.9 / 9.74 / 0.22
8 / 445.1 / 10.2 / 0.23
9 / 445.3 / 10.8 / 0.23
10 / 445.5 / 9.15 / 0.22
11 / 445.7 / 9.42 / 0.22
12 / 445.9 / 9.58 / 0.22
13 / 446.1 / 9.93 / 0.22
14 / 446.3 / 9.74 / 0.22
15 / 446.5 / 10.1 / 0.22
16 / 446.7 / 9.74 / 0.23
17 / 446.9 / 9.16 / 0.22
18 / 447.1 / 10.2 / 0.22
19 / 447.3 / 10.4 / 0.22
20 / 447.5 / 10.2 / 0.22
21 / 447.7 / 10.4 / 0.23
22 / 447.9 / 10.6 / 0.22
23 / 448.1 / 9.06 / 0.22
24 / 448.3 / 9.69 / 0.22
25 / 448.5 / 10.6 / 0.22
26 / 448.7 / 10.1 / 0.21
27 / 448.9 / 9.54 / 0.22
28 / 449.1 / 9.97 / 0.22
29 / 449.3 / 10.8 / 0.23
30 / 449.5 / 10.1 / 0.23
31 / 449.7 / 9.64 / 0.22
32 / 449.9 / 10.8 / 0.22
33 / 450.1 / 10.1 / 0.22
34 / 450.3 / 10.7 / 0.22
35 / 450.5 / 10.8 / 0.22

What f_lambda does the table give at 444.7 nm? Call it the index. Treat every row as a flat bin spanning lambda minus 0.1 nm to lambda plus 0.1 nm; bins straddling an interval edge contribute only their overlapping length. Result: 10.3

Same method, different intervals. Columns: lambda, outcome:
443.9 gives 10.7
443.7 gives 10.2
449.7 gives 9.64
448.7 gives 10.1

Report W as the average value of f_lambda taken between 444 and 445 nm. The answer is 9.98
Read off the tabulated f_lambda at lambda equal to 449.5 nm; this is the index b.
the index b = 10.1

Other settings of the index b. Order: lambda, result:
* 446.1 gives 9.93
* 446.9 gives 9.16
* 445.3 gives 10.8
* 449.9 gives 10.8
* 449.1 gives 9.97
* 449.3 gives 10.8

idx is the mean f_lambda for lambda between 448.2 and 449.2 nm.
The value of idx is 9.98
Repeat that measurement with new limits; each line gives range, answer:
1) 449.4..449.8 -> 9.87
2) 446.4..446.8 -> 9.92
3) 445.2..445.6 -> 9.98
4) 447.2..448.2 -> 10.1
